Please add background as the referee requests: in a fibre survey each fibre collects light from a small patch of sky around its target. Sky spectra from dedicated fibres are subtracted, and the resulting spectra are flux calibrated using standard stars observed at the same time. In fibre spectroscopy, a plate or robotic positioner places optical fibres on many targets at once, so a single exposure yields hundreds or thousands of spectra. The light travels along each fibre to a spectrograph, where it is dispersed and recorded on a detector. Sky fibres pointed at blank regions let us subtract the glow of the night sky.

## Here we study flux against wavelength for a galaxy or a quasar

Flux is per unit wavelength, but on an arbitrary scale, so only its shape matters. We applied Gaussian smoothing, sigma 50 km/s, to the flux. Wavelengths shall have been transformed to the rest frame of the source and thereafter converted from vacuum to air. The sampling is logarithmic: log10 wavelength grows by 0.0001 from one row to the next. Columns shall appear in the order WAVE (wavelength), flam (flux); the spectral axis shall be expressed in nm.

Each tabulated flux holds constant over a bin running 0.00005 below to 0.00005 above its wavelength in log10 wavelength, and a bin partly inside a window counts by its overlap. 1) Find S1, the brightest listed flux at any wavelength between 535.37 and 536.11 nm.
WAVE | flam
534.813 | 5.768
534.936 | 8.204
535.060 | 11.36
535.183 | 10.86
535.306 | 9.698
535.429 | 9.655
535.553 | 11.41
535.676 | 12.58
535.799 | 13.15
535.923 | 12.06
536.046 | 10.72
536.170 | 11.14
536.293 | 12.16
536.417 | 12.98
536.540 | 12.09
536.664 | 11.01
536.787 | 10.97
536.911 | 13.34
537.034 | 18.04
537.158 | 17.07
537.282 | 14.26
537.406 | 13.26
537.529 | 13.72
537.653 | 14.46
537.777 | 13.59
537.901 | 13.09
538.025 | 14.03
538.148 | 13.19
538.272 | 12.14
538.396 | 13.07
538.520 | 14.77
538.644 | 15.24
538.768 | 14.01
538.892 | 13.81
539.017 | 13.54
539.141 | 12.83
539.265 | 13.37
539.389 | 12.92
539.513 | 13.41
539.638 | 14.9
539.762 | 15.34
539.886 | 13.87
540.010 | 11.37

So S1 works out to 13.15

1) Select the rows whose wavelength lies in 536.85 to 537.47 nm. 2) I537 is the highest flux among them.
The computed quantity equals 18.04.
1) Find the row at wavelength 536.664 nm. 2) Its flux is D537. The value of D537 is 11.01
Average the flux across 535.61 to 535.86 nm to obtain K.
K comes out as 12.9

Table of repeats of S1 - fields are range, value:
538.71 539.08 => 14.01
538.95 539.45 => 13.54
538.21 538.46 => 13.07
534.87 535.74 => 12.58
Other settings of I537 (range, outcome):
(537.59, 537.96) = 14.46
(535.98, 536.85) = 12.98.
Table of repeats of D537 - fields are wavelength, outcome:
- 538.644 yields 15.24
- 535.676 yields 12.58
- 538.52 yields 14.77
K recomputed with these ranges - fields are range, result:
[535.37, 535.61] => 10.5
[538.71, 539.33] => 13.5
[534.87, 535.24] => 10.1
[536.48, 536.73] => 11.5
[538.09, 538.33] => 12.7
